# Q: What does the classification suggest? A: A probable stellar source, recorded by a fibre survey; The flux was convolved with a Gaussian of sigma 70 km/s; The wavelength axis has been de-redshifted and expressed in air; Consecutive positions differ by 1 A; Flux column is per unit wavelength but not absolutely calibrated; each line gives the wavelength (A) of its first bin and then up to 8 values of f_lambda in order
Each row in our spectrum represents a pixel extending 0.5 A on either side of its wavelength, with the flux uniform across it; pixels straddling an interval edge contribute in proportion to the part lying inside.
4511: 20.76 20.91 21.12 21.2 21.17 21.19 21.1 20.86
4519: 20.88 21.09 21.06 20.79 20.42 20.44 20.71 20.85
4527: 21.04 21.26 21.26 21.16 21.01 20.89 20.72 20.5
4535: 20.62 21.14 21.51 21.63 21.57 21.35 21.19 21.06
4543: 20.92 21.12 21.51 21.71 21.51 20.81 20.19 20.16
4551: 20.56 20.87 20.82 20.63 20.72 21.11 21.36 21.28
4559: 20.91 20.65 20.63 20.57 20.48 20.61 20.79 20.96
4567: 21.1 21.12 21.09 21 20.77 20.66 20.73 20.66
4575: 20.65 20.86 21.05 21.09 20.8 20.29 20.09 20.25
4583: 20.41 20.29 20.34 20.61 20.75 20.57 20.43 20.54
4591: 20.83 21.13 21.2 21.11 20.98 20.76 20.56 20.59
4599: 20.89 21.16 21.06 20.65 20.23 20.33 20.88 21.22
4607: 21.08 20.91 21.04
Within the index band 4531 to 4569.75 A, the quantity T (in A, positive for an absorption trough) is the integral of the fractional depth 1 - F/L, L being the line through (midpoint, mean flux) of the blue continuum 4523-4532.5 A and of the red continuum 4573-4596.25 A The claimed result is -0.2 A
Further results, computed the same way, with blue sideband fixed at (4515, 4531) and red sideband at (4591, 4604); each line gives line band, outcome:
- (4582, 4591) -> 0.2 A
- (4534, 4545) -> -0.1 A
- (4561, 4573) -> 0.0 A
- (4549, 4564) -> 0.1 A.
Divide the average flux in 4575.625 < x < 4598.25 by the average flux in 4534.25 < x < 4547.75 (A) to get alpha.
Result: 0.97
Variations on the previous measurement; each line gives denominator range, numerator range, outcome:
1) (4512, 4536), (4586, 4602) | 0.99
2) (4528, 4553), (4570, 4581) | 0.99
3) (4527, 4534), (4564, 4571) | 1.00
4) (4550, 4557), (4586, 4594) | 1.00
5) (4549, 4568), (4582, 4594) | 0.99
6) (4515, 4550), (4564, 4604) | 0.99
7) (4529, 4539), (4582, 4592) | 0.98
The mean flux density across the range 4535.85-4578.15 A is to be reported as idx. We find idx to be 21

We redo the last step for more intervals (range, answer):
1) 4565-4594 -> 20.7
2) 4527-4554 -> 21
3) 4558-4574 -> 20.8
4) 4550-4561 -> 20.8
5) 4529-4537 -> 20.9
